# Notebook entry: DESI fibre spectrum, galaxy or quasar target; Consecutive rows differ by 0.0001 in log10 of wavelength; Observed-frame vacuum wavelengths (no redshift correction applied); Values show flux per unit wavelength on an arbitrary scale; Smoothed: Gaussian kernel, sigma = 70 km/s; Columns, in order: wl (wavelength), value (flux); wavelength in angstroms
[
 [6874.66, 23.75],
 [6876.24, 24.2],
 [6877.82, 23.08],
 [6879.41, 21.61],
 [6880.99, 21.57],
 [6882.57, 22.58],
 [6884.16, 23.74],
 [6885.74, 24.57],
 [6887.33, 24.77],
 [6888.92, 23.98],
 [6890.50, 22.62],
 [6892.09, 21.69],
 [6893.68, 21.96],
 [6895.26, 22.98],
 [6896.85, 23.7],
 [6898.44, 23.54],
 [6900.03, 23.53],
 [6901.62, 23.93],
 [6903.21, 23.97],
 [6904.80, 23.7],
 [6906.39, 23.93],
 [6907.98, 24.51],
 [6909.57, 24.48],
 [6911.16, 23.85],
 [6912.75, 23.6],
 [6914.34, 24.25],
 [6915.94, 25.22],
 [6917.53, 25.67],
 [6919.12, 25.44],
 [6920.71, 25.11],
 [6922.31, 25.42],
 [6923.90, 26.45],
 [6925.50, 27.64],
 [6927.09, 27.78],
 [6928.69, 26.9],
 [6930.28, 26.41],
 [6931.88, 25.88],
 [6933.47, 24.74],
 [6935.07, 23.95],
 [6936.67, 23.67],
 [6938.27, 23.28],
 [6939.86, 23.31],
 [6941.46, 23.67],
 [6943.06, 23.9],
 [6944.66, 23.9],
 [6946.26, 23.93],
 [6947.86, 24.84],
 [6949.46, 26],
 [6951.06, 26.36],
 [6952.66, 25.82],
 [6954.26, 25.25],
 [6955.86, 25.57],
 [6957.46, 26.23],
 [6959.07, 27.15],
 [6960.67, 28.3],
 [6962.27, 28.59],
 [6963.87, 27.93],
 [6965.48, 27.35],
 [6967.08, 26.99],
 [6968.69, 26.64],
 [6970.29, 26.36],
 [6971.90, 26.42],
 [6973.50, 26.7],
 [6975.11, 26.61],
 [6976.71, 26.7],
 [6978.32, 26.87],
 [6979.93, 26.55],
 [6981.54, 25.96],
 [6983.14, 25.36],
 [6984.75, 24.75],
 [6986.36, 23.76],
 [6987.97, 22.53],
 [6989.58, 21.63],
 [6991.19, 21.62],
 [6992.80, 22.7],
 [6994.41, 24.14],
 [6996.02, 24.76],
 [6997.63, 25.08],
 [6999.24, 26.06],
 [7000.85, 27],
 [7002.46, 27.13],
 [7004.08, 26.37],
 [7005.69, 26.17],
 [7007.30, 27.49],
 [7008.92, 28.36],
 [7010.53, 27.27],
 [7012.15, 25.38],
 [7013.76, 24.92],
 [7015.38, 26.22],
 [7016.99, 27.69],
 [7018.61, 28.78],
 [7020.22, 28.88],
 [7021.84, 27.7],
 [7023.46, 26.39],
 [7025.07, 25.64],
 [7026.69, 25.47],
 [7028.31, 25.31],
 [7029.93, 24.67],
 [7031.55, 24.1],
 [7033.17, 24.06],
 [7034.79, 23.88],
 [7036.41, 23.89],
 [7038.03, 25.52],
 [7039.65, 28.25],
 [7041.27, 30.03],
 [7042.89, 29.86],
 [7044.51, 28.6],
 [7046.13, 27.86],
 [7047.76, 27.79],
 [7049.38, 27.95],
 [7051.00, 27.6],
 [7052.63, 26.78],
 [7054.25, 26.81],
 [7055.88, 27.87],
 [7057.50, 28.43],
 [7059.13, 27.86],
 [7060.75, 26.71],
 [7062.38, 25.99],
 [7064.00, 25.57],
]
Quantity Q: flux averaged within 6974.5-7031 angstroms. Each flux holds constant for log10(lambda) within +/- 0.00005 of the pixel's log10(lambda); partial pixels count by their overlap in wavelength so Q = 25.8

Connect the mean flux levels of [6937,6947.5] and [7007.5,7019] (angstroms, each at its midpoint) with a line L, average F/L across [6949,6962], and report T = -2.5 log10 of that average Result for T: -0.09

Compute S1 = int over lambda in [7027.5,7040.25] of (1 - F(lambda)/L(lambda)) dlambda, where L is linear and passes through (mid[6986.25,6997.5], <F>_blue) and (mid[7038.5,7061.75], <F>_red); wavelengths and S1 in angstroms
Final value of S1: 0.8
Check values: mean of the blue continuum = 23.1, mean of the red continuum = 28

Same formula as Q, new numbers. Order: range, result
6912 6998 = 25.4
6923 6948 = 25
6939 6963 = 25.5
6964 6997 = 25.3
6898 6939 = 24.9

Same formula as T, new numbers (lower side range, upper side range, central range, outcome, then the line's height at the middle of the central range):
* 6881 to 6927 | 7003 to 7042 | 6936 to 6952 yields 0.027 mag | 24.9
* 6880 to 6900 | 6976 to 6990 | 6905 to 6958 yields -0.048 mag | 24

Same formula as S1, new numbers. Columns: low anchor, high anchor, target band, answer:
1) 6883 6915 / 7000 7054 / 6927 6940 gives -0.30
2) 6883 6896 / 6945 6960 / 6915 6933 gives -1.14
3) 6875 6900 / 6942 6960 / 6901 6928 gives -1.04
